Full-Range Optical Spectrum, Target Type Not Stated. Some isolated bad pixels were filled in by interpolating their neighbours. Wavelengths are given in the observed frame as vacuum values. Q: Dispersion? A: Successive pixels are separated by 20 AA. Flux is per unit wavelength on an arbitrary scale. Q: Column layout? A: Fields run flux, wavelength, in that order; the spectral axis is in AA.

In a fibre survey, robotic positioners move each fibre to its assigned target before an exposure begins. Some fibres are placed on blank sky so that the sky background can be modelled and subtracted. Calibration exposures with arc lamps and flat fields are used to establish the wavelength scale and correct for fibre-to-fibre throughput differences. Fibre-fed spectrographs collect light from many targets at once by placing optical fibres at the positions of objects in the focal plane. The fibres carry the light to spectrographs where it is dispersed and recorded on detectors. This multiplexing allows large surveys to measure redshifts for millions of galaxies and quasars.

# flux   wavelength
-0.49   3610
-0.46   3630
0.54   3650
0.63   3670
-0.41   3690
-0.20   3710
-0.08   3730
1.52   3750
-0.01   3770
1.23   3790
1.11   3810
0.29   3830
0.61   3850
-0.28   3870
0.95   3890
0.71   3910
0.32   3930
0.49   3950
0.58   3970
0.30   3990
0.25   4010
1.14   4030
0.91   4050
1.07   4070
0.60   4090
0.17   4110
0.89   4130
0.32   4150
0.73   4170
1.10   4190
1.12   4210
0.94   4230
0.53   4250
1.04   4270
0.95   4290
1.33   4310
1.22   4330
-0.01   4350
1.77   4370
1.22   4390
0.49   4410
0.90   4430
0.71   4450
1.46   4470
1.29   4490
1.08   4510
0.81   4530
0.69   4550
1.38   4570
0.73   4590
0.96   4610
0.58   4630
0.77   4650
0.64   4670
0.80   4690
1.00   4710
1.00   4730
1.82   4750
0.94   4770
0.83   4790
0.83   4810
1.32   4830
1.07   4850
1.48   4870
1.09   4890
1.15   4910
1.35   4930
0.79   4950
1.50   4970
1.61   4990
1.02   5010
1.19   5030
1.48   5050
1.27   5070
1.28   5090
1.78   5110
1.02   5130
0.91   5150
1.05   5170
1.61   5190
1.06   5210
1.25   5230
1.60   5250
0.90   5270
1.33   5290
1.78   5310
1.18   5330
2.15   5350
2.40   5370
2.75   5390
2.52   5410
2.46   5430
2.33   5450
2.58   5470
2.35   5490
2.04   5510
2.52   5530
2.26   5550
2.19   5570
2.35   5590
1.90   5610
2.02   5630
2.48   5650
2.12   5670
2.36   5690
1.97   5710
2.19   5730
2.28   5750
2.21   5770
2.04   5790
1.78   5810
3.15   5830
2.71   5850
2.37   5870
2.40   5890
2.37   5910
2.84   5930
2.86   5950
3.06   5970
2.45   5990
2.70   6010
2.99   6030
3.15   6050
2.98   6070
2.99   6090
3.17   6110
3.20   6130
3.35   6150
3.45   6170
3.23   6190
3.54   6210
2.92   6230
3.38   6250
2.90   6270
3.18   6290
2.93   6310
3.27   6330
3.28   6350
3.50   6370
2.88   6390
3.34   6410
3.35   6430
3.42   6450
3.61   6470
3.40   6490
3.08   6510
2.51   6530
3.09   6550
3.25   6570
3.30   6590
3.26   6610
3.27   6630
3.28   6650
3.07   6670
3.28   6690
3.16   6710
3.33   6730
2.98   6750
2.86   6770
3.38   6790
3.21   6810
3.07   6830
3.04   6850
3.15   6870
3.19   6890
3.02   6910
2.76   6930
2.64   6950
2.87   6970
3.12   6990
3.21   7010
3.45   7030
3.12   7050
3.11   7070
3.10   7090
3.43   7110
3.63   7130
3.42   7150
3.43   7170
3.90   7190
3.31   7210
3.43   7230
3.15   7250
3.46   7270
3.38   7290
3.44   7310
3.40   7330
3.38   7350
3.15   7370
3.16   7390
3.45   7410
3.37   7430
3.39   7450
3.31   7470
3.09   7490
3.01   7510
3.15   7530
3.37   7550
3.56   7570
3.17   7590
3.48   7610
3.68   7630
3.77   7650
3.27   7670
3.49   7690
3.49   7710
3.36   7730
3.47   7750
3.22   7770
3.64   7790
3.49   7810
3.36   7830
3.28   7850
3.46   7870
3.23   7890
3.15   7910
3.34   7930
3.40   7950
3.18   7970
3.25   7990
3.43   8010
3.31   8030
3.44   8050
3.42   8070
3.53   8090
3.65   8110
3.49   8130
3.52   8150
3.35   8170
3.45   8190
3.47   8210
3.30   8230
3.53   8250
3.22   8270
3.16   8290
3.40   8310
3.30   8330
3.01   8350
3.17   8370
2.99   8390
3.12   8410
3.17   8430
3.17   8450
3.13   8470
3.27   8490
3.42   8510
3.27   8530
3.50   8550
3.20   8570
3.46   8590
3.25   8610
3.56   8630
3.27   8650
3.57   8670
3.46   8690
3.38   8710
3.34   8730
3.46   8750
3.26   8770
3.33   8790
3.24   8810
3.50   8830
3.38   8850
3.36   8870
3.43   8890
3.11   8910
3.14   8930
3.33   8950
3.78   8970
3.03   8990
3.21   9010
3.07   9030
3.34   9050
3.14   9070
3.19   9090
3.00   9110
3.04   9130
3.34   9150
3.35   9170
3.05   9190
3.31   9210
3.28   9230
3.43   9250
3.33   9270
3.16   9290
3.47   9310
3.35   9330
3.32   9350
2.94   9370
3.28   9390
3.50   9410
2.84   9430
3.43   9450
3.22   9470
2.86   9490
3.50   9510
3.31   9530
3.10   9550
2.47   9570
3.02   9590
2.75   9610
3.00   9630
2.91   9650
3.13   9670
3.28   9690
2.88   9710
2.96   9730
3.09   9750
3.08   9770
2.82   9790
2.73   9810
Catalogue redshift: 0.34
